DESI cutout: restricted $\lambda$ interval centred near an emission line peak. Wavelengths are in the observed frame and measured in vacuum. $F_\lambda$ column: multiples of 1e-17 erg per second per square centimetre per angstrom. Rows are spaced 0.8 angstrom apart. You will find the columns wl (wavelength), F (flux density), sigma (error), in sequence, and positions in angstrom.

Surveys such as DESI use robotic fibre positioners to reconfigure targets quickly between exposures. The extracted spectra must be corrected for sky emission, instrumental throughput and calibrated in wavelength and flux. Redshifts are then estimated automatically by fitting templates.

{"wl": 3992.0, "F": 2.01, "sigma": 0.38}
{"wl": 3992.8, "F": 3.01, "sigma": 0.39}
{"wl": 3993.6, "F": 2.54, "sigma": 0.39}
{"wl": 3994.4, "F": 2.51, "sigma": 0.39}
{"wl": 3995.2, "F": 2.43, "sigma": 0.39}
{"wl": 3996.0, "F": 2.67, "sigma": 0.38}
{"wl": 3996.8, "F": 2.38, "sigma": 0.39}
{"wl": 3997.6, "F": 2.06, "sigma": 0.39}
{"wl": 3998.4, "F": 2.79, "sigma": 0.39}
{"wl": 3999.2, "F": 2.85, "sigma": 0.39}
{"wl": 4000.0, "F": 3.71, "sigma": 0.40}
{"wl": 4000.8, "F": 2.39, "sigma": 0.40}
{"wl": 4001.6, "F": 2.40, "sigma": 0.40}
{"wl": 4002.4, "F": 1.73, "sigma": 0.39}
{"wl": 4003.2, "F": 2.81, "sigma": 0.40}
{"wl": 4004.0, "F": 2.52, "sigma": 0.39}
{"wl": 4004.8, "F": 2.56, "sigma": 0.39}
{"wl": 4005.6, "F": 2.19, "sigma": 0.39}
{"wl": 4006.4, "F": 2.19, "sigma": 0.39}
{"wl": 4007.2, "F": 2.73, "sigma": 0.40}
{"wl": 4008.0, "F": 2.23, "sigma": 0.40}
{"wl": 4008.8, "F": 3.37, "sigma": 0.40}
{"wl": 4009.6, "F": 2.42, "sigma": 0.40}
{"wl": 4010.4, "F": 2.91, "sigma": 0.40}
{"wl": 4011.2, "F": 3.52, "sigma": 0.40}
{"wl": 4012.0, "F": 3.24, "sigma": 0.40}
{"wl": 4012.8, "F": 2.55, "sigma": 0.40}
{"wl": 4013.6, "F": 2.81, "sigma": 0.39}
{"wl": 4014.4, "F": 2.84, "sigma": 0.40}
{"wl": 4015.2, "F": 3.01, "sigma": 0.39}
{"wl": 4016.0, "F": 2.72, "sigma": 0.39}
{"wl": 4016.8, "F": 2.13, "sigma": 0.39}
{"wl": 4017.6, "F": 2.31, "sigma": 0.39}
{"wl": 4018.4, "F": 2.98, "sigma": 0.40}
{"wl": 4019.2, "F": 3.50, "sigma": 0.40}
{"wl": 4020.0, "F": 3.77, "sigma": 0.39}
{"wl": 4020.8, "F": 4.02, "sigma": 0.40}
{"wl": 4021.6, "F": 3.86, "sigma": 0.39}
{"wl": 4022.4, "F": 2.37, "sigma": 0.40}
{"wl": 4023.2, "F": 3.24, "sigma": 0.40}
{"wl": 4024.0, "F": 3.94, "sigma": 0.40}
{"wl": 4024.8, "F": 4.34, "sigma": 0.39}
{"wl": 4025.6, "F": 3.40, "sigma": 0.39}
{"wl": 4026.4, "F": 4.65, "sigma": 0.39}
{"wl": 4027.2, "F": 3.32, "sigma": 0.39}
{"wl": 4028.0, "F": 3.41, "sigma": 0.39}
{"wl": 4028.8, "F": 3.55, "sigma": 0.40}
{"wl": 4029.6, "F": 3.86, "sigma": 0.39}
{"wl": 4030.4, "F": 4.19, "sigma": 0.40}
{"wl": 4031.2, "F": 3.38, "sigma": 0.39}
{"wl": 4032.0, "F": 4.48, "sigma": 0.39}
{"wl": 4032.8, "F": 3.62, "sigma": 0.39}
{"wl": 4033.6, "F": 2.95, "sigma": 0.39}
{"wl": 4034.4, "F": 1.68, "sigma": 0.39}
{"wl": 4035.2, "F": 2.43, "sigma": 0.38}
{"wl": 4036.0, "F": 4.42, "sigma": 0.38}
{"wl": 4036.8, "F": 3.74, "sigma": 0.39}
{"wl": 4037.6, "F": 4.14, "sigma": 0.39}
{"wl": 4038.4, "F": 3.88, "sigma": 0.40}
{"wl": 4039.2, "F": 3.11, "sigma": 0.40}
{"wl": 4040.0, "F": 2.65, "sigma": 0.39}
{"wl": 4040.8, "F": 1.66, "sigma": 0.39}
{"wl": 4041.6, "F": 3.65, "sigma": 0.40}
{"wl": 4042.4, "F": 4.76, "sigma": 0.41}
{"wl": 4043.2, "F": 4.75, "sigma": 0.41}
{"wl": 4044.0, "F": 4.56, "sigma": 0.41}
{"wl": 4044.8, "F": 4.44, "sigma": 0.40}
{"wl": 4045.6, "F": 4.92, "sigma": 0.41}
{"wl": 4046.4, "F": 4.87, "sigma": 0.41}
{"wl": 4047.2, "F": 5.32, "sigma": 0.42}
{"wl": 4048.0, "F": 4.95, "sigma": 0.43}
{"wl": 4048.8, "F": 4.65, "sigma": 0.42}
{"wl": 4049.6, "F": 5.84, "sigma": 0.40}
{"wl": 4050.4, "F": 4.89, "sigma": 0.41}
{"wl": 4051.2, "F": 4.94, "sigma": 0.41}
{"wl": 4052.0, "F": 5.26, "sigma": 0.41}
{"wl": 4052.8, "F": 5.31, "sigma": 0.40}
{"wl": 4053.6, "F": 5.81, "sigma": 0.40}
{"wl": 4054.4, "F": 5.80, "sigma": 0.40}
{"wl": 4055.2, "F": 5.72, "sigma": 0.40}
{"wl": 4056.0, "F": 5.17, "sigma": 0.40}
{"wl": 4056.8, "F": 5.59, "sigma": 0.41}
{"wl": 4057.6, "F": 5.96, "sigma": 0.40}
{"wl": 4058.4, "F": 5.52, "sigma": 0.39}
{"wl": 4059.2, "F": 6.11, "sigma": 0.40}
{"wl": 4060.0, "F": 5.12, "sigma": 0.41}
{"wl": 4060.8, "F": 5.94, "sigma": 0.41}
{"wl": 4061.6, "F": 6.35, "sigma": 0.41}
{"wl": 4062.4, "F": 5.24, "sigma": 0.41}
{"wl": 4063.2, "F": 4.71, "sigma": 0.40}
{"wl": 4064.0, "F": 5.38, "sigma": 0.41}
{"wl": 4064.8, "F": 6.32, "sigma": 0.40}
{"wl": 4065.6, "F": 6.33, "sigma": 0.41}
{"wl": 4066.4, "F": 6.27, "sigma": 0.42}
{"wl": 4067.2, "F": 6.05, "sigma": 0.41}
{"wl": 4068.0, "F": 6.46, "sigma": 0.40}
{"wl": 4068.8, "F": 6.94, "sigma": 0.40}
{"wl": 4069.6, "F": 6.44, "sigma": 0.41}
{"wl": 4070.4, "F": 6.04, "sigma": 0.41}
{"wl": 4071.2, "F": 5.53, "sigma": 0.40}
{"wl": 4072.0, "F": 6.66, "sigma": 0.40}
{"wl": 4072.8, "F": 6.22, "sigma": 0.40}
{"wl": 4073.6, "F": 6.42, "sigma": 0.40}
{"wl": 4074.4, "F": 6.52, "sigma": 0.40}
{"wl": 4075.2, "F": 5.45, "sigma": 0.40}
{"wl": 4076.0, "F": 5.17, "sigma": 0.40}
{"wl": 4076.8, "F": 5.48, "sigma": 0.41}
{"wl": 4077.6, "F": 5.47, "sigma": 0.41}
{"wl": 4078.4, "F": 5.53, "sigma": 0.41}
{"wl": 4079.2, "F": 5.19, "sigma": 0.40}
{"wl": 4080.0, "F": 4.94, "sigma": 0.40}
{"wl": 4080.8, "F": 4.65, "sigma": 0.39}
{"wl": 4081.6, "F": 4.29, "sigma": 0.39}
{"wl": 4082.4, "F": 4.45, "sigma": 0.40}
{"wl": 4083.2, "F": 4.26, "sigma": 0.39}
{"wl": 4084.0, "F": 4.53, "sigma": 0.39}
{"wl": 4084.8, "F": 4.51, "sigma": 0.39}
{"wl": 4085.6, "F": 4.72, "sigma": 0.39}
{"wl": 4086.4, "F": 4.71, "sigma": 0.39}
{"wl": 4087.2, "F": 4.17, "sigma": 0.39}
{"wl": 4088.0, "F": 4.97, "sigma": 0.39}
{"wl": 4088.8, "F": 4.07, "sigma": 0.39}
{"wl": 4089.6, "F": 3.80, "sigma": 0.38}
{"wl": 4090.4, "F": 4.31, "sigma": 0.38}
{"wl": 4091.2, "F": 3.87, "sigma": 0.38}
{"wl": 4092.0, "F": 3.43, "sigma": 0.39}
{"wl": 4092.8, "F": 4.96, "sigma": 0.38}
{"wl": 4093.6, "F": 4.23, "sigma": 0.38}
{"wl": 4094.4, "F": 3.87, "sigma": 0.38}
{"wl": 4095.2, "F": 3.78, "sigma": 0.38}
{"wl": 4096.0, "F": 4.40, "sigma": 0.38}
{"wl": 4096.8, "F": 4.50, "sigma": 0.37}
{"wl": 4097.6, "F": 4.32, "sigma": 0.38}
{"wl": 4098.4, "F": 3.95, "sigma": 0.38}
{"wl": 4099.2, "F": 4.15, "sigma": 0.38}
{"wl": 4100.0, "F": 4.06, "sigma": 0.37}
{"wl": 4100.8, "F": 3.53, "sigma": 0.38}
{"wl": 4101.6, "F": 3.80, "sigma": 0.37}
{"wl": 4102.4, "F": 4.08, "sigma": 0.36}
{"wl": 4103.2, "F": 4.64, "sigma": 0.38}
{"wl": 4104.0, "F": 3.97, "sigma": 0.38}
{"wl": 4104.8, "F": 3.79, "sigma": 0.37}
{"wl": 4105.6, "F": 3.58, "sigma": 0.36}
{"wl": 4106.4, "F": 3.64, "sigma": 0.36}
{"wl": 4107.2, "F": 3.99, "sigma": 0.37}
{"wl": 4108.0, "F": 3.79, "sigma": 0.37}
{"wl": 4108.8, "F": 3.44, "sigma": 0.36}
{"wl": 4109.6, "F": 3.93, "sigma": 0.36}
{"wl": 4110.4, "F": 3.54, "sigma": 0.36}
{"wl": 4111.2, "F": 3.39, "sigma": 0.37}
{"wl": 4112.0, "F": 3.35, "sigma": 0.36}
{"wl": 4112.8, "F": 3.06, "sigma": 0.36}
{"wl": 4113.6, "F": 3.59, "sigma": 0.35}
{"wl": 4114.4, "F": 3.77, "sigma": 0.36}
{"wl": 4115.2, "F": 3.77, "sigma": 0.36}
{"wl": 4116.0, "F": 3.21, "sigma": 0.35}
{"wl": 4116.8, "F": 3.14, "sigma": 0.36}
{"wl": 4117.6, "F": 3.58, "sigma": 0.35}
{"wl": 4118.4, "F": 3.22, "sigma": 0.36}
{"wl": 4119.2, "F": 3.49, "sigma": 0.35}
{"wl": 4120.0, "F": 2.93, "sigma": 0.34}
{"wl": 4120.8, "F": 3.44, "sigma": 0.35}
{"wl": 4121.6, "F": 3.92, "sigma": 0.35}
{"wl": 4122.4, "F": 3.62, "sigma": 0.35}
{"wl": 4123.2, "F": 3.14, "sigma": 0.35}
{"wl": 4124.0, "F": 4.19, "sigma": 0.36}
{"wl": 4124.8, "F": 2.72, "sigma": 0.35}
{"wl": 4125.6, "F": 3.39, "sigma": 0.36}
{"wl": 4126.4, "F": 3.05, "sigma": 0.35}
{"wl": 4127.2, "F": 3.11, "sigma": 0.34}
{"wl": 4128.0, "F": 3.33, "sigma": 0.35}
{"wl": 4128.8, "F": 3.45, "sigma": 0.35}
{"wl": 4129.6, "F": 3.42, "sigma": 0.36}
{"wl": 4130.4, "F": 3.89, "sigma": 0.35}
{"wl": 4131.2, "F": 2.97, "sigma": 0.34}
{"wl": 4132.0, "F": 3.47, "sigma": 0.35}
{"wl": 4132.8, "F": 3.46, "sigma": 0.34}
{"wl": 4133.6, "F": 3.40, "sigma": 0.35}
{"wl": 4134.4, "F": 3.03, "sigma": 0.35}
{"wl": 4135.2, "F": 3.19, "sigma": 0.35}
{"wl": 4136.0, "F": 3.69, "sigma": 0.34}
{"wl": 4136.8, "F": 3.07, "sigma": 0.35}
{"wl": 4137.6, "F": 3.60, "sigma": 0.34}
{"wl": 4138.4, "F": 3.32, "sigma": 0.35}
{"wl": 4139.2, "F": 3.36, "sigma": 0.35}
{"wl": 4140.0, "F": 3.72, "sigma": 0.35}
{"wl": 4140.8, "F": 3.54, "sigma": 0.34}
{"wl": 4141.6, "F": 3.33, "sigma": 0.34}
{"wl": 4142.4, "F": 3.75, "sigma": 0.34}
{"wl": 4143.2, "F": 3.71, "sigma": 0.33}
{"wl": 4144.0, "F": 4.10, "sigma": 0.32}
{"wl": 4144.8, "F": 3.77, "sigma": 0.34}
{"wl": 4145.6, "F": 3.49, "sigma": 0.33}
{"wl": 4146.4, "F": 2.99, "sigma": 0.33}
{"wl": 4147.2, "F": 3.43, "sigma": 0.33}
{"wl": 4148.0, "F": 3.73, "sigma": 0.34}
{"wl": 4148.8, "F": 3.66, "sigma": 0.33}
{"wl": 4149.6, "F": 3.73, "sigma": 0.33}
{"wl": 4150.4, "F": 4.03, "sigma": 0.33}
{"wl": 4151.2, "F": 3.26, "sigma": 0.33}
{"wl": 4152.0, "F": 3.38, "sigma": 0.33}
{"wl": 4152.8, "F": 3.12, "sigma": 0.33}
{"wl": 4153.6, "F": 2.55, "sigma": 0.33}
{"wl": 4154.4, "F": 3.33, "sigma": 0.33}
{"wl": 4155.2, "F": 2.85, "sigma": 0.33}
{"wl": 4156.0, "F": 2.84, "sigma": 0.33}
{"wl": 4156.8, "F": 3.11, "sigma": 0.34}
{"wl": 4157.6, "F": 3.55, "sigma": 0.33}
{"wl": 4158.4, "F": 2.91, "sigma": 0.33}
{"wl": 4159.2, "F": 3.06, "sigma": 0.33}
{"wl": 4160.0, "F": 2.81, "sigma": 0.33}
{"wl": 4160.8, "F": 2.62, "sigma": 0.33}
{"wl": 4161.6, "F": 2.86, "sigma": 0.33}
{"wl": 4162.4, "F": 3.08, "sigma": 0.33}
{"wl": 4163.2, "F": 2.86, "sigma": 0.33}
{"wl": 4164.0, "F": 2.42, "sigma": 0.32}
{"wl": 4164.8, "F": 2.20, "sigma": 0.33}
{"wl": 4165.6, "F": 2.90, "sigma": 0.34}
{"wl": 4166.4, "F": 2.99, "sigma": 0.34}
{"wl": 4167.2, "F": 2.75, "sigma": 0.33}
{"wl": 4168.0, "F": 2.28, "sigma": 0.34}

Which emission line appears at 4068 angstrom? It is Lyman alpha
